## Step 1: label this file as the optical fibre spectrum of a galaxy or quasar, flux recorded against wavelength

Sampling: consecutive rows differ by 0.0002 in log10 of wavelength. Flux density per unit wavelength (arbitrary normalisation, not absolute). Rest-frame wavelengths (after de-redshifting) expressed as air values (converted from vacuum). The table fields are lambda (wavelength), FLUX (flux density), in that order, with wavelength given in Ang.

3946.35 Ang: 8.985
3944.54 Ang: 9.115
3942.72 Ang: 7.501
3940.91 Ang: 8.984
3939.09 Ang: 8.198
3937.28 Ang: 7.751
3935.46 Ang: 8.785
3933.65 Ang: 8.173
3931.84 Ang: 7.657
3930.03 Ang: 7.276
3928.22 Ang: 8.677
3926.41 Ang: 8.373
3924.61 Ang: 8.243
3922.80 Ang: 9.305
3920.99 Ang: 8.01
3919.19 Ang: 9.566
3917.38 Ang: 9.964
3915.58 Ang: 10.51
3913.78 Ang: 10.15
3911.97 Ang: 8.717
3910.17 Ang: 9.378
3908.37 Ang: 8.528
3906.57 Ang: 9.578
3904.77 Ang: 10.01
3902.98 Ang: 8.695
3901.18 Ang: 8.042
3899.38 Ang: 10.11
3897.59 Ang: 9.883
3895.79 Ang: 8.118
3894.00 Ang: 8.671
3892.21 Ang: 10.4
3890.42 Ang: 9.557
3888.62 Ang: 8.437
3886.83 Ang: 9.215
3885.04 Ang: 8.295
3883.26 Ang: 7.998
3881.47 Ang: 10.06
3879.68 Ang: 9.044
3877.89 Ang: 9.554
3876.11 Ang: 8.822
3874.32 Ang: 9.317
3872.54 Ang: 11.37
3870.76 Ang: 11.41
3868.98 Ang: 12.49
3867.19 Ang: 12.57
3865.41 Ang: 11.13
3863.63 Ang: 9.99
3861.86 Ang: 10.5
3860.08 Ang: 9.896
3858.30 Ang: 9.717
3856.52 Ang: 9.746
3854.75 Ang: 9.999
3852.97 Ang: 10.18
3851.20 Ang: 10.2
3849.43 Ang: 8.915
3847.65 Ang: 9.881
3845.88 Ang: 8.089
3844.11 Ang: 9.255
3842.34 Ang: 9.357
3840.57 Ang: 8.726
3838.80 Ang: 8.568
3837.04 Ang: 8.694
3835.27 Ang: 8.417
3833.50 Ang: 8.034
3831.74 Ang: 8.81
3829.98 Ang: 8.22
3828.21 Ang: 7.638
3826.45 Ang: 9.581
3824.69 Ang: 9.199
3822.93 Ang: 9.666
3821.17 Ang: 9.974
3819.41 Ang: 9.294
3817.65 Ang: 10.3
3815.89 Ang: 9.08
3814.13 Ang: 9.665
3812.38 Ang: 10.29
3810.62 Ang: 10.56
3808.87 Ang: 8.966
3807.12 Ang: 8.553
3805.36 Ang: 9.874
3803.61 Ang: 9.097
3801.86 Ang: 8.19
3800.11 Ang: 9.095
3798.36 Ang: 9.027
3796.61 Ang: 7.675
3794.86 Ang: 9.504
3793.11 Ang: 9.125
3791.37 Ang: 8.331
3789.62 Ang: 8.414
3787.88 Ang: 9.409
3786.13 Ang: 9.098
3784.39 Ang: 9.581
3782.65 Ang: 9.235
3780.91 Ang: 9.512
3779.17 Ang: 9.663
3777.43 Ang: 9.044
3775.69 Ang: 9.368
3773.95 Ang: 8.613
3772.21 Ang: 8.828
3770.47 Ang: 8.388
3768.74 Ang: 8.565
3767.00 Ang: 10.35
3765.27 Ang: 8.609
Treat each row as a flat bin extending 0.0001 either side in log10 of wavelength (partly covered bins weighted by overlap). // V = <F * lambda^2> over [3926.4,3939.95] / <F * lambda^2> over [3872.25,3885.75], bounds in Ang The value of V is 0.90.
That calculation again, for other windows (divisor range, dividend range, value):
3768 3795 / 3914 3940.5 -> 1.03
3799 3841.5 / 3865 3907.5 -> 1.10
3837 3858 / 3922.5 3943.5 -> 0.92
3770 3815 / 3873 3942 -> 1.04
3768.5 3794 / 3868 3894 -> 1.13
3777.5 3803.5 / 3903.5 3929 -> 1.09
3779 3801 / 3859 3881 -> 1.21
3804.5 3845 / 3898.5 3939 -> 1.02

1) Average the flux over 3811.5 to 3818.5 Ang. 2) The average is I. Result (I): 9.83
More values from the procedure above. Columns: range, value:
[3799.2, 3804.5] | 8.8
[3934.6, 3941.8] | 8.42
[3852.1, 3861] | 9.9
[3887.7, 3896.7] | 9.03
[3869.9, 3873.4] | 11.4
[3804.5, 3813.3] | 9.65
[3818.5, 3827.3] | 9.55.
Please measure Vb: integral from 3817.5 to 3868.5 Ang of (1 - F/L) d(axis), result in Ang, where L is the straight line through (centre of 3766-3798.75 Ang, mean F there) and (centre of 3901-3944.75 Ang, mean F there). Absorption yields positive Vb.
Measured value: -3.2 Ang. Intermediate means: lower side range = 9.04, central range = 9.48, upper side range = 8.77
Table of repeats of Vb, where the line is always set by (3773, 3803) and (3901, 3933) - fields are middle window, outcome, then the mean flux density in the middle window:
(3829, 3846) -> 0.64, 8.64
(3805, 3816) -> -0.74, 9.59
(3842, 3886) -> -4.69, 9.92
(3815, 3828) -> -0.73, 9.48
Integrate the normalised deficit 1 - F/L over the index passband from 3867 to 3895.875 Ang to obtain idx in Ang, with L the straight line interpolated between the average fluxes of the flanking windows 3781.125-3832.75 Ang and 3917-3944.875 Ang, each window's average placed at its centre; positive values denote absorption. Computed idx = -3.23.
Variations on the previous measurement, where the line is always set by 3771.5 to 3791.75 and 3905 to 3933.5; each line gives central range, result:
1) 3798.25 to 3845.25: -0.3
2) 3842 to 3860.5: -1.1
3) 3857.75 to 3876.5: -3.6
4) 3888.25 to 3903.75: -0.3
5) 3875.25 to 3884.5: -0.1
